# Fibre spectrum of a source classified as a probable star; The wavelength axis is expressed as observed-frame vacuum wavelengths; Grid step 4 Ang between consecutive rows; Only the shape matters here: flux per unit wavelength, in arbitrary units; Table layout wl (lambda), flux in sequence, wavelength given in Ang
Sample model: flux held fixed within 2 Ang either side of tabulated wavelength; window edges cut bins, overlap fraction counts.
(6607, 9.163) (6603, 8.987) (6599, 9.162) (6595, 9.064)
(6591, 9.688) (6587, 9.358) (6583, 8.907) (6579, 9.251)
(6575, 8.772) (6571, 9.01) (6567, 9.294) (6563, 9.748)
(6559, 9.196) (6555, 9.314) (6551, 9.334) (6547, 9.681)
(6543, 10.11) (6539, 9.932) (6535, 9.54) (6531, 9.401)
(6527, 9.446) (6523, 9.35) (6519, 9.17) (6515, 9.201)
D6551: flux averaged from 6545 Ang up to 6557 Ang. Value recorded 9.44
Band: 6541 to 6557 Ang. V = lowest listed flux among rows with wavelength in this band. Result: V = 9.314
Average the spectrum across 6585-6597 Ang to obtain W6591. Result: 9.37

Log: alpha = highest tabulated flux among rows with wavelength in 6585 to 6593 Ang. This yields 9.688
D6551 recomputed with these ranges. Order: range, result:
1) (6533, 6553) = 9.72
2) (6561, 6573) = 9.35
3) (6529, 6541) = 9.62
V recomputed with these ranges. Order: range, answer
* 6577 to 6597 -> 8.907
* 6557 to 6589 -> 8.772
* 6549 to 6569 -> 9.196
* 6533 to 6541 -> 9.54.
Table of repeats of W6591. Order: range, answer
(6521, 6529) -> 9.4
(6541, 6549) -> 9.9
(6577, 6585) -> 9.08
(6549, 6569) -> 9.38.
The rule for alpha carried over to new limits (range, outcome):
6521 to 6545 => 10.11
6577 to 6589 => 9.358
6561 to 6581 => 9.748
